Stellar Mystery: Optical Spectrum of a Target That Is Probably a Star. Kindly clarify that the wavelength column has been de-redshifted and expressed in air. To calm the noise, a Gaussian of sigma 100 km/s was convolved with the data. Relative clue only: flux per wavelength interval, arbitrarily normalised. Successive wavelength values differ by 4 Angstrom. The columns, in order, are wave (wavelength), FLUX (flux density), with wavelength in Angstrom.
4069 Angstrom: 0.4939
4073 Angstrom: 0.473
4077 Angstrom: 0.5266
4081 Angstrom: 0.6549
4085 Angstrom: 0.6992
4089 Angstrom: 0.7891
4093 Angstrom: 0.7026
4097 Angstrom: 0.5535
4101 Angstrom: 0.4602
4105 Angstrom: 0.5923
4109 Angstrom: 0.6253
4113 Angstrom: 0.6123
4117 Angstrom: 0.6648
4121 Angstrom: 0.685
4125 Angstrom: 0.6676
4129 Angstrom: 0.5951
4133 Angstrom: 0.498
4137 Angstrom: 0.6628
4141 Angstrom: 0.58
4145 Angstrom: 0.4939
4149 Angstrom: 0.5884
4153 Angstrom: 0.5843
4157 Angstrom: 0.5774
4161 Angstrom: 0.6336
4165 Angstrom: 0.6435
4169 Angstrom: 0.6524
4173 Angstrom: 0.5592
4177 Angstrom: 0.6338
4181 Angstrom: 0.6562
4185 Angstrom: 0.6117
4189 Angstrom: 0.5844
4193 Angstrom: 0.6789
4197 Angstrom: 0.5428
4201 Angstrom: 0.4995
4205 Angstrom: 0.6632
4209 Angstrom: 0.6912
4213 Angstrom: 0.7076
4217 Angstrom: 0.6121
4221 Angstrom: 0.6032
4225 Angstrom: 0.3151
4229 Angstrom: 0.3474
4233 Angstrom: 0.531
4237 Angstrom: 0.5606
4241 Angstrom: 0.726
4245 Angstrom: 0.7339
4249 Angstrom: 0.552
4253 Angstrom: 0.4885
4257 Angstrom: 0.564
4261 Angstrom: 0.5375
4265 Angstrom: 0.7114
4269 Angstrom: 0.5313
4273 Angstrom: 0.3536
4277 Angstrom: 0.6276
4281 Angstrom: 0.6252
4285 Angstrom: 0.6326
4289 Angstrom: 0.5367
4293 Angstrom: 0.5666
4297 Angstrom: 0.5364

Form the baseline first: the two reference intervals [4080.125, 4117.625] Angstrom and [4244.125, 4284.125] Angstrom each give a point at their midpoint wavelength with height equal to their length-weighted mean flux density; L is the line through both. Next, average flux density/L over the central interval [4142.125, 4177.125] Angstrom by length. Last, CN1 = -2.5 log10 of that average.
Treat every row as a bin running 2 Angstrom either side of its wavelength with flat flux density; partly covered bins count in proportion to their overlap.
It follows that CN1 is 0.03 mag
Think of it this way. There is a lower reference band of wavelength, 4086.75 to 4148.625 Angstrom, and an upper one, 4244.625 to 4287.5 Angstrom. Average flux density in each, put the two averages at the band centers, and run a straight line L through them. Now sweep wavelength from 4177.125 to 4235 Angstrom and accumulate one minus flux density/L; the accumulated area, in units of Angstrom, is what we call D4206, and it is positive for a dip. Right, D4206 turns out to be 1.2 Angstrom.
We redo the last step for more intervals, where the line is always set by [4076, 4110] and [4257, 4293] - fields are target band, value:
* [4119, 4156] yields 1.0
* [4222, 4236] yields 3.8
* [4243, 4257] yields -0.3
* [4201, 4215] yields -1.7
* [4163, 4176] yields -0.4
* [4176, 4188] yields -0.6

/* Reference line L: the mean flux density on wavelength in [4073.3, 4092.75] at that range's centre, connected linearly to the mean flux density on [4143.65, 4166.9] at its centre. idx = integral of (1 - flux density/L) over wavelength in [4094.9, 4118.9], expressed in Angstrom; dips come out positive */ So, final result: 1.78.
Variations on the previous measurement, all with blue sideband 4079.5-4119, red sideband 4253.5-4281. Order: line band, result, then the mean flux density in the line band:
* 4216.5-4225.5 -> 0.8 Angstrom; 0.526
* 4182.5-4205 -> -0.1 Angstrom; 0.592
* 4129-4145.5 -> 1.3 Angstrom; 0.569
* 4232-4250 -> -1.9 Angstrom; 0.629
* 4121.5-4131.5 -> -0.2 Angstrom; 0.633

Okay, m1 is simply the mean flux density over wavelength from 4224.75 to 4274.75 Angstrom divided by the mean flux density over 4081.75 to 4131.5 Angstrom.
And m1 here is 0.9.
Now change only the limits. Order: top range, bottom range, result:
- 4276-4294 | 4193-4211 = 0.98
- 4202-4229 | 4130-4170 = 0.98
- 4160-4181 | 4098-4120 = 1.06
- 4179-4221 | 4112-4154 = 1.03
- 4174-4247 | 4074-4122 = 0.95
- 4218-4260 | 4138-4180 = 0.91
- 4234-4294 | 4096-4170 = 0.97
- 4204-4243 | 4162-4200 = 0.93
